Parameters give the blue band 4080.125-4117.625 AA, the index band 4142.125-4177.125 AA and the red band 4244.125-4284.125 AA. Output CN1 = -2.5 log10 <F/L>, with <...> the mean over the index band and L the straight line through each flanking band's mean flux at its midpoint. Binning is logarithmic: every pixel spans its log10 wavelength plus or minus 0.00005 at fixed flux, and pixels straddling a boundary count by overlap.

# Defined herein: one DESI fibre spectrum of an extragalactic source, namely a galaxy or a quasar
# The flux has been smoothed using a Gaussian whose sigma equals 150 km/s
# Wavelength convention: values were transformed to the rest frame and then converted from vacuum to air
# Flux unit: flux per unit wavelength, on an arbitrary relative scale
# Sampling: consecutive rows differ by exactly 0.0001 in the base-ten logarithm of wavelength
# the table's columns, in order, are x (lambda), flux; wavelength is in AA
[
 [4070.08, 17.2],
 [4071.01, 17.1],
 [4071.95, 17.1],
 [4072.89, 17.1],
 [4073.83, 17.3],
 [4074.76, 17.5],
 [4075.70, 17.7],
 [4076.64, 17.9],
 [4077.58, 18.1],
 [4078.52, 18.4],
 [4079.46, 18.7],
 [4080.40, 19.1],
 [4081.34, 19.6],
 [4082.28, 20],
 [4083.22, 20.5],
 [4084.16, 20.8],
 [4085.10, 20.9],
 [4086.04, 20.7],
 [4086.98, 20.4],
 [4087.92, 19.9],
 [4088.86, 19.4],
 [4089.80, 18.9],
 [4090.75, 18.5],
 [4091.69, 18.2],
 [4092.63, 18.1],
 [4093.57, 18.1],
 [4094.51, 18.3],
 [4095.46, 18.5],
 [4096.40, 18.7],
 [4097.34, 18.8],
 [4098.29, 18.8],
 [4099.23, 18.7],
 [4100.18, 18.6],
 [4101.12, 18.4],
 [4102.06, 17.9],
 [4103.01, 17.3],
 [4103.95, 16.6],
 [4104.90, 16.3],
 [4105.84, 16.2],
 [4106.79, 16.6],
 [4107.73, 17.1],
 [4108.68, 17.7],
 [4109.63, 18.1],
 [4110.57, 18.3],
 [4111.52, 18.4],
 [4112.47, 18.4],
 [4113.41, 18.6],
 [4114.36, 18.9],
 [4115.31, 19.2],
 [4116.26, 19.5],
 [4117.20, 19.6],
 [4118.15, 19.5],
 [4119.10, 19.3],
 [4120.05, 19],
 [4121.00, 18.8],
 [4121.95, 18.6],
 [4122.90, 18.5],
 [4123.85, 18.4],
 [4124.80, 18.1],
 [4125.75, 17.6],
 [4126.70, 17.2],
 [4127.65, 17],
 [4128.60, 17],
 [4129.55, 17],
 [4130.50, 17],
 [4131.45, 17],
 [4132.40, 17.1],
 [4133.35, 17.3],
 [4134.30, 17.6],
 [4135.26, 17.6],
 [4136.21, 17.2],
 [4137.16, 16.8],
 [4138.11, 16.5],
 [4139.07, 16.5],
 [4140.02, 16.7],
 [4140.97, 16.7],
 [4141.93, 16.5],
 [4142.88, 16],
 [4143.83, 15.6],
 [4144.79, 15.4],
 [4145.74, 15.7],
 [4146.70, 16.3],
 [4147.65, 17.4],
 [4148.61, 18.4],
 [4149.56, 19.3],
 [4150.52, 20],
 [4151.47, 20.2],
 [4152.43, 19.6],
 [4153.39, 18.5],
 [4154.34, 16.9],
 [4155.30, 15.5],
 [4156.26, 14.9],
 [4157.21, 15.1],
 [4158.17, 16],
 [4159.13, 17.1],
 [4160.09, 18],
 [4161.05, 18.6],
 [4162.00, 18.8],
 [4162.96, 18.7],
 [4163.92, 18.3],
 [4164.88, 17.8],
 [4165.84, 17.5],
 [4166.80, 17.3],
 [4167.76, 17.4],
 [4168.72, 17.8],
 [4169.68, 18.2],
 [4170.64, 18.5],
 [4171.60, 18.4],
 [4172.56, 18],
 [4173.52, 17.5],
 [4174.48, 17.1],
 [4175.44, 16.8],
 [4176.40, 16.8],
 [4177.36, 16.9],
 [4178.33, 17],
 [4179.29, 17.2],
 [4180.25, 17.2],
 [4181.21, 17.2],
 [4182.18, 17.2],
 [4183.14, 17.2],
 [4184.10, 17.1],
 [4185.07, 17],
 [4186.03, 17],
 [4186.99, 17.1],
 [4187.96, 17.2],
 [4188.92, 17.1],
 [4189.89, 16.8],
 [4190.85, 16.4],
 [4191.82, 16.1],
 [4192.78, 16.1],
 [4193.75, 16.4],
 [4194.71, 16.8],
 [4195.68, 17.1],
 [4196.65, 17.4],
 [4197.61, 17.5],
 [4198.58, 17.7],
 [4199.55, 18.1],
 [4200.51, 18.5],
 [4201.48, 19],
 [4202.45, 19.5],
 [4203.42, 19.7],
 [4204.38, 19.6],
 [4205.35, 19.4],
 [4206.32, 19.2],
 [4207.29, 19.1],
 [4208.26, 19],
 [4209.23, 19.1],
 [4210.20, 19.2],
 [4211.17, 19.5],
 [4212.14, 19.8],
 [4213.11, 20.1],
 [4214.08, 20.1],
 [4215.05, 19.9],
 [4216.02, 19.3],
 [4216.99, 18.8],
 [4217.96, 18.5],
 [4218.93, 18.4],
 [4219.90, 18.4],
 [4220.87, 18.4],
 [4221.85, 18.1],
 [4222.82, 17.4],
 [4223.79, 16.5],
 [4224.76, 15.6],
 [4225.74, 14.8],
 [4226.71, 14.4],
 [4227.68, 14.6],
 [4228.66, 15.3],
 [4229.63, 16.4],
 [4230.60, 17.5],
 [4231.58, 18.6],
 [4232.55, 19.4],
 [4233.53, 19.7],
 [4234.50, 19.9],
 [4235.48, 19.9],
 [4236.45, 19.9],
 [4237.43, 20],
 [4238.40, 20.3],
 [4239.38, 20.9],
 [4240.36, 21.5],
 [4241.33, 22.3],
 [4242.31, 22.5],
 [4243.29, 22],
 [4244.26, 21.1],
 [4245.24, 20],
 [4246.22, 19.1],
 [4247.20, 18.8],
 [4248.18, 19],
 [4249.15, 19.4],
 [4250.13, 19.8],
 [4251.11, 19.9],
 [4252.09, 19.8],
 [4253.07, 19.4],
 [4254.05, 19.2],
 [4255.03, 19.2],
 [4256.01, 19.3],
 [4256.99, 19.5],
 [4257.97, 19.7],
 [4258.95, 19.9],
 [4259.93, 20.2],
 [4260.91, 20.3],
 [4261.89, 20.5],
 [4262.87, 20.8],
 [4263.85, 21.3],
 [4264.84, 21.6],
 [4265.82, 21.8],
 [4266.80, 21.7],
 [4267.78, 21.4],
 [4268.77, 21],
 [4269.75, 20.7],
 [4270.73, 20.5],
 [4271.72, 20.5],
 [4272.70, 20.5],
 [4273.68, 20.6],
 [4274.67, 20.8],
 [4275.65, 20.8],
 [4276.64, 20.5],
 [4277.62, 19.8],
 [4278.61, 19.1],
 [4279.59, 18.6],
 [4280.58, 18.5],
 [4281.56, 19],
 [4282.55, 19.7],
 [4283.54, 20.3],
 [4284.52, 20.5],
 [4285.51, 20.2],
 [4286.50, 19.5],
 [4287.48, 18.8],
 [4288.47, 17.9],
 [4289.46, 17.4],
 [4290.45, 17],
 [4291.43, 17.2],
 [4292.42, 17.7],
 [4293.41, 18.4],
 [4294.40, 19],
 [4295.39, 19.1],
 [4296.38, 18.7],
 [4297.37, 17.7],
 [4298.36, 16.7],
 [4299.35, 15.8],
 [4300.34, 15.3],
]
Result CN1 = 0.10 mag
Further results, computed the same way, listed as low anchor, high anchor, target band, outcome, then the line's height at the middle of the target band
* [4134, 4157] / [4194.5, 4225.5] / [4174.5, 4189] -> 0.05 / 17.9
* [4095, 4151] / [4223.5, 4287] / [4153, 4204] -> 0.07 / 18.5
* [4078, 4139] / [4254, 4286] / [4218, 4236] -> 0.13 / 19.7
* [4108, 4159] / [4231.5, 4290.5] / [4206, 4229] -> 0.07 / 19.2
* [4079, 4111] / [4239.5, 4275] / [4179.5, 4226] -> 0.11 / 19.8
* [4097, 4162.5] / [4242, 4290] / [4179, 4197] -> 0.11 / 18.7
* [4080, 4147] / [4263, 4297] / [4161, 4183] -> 0.06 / 18.6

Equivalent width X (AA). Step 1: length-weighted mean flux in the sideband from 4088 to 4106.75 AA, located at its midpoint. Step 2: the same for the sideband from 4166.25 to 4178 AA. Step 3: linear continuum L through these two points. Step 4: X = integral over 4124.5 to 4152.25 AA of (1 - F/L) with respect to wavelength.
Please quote 0.9 AA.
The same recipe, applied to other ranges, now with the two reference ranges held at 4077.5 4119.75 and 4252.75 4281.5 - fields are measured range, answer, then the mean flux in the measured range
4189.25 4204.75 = 1.5 AA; 17.7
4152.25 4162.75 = 1.1 AA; 17.2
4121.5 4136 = 1.1 AA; 17.5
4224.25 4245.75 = 1.1 AA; 18.9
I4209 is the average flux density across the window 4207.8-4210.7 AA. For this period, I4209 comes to 19.1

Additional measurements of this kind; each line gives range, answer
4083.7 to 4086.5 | 20.8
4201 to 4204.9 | 19.5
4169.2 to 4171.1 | 18.4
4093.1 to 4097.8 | 18.5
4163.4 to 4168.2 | 17.7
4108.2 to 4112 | 18.1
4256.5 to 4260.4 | 19.8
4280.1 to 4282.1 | 18.8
